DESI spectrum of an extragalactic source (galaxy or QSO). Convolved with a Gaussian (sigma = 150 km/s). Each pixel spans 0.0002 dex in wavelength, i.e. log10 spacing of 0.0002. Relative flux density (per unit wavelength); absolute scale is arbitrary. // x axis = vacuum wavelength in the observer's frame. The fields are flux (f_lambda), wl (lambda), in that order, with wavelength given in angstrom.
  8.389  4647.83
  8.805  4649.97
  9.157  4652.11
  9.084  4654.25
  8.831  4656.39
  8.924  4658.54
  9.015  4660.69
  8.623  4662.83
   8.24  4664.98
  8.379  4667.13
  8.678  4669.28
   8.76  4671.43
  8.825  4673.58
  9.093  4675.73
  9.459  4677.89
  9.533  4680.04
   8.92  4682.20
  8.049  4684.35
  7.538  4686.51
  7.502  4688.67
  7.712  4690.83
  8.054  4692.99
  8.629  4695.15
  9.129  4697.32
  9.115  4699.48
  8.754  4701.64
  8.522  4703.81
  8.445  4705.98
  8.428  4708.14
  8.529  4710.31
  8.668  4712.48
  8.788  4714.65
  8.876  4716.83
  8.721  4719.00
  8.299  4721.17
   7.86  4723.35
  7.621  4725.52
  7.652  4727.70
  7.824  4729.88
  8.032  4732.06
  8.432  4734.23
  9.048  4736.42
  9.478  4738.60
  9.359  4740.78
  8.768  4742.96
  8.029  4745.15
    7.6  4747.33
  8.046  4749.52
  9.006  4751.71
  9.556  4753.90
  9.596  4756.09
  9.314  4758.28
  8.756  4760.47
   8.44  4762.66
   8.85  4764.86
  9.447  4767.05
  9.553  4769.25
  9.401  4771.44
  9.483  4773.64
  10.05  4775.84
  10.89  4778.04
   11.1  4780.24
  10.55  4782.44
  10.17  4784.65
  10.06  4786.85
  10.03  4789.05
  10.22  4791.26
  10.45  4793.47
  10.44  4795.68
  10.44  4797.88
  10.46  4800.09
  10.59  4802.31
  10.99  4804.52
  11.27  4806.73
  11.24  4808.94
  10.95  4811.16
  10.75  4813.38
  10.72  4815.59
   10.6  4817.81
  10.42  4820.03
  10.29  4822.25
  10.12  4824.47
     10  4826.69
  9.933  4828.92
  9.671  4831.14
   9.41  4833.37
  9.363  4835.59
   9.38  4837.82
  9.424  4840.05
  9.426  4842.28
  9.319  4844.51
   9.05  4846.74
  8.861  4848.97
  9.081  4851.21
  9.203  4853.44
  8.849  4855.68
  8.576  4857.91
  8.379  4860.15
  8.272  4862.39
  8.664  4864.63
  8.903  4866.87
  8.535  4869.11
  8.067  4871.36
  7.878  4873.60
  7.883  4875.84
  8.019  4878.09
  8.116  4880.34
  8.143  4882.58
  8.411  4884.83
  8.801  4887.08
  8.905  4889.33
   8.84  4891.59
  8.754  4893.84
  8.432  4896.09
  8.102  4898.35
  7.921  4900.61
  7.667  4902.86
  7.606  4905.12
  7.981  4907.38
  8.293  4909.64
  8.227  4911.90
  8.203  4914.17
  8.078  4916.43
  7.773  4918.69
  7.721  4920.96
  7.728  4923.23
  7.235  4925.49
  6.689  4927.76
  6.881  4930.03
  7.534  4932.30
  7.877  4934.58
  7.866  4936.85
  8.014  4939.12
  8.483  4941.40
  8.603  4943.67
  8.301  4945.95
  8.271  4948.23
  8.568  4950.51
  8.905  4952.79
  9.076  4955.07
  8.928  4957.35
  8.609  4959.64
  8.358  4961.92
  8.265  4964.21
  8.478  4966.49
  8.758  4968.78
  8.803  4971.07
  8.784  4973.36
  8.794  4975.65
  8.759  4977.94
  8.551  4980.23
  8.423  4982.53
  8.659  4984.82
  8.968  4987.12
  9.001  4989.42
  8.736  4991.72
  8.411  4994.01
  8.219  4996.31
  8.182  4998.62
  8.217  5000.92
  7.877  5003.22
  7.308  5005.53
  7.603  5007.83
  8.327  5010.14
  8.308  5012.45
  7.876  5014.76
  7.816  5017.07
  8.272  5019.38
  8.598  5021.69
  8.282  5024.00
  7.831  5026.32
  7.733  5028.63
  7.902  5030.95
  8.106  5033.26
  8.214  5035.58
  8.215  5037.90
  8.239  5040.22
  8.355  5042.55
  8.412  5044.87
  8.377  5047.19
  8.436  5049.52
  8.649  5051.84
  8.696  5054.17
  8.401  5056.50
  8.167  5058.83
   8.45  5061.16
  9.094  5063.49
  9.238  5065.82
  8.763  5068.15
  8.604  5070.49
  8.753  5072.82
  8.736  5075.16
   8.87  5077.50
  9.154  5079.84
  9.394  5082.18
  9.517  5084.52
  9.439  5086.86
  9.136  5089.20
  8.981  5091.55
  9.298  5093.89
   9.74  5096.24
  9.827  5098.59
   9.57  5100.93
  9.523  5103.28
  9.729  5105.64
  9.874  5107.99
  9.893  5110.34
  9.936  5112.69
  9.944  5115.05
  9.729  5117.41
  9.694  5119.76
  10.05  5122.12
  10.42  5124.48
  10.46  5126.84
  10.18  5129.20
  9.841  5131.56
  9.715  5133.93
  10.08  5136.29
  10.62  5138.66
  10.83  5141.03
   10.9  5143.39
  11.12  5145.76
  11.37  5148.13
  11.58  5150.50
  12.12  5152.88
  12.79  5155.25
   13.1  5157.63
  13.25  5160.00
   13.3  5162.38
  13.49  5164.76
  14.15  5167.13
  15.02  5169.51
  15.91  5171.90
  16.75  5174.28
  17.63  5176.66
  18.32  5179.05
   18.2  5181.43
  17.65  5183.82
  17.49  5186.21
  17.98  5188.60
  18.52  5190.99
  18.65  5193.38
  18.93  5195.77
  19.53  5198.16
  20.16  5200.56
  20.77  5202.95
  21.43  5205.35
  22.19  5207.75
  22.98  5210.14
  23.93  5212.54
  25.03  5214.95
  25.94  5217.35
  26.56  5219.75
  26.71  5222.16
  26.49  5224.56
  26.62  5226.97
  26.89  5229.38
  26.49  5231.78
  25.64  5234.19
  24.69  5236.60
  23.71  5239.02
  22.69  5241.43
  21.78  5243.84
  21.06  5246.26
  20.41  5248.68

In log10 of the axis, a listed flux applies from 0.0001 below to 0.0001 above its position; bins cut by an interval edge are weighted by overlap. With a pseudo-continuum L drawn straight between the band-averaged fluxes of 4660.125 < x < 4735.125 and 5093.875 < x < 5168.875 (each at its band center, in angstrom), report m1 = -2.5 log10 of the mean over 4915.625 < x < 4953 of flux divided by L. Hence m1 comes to 0.234 mag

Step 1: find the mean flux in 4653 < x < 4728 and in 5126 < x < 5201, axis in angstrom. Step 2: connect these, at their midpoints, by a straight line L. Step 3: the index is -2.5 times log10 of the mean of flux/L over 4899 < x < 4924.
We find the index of 0.38 mag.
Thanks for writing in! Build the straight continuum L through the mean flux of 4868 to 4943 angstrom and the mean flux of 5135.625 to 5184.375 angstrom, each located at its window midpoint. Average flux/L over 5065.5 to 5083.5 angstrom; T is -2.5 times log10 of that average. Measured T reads 0.30 mag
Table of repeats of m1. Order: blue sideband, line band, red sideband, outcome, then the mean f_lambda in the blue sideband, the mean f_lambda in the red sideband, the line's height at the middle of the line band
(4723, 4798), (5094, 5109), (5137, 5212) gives 0.466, 9.25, 16.1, 14.9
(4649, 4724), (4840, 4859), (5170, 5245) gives 0.368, 8.63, 21.8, 12.7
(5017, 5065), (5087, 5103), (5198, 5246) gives 0.349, 8.32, 24.1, 13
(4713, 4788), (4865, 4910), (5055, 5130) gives 0.112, 9.02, 9.39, 9.17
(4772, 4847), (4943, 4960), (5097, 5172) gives 0.221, 10.2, 11.1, 10.6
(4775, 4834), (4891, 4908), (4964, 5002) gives 0.163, 10.4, 8.6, 9.46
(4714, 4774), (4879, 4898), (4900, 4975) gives -0.031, 8.7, 8.14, 8.28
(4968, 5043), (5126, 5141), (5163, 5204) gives 0.415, 8.3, 17.5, 14.9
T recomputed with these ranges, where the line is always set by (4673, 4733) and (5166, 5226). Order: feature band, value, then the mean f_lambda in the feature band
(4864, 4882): 0.45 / 8.25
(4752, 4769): 0.08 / 9.15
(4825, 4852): 0.23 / 9.43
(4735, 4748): 0.07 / 8.74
